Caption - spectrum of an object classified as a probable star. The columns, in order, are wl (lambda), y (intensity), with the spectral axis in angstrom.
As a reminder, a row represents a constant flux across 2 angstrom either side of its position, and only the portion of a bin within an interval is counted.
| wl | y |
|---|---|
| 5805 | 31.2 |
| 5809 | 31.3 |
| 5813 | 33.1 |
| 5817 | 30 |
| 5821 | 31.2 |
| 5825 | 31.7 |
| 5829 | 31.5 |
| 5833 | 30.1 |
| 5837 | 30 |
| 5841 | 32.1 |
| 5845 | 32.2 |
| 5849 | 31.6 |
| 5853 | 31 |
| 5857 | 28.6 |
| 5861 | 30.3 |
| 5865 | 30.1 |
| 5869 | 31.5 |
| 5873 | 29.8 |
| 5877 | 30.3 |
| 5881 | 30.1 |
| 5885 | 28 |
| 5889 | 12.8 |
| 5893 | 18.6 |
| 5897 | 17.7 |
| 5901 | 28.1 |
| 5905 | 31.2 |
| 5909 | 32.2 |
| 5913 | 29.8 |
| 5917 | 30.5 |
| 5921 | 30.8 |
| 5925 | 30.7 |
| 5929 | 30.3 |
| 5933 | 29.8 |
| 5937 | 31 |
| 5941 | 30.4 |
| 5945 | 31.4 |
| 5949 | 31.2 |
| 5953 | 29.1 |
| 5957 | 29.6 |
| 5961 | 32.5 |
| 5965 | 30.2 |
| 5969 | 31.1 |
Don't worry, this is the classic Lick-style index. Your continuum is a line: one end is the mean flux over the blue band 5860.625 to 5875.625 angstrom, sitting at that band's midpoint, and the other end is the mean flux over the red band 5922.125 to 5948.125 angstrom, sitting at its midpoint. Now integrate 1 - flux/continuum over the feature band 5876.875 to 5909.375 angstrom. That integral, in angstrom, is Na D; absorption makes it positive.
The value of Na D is 6.1 angstrom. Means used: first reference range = 30.4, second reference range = 30.6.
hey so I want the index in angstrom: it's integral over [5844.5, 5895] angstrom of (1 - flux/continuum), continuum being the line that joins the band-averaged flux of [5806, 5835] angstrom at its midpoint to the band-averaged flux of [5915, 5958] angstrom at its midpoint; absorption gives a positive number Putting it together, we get 4.9 angstrom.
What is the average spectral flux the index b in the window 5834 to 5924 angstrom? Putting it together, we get 28.6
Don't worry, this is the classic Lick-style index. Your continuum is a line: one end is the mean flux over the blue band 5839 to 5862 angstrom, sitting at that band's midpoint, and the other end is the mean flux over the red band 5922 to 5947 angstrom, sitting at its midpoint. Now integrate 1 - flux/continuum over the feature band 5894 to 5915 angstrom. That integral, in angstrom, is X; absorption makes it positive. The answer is 2.3 angstrom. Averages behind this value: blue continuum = 31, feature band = 27.4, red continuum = 30.6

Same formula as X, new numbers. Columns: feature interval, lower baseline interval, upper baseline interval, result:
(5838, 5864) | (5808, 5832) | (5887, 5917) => -1.8 angstrom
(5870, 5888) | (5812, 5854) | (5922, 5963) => 1.3 angstrom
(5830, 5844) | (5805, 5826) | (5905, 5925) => 0.2 angstrom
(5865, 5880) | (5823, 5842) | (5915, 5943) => 0.2 angstrom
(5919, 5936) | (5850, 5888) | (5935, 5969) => 0.0 angstrom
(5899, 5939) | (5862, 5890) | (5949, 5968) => -1.5 angstrom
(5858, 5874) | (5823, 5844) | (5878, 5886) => -0.2 angstrom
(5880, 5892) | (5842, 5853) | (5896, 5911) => 2.7 angstrom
